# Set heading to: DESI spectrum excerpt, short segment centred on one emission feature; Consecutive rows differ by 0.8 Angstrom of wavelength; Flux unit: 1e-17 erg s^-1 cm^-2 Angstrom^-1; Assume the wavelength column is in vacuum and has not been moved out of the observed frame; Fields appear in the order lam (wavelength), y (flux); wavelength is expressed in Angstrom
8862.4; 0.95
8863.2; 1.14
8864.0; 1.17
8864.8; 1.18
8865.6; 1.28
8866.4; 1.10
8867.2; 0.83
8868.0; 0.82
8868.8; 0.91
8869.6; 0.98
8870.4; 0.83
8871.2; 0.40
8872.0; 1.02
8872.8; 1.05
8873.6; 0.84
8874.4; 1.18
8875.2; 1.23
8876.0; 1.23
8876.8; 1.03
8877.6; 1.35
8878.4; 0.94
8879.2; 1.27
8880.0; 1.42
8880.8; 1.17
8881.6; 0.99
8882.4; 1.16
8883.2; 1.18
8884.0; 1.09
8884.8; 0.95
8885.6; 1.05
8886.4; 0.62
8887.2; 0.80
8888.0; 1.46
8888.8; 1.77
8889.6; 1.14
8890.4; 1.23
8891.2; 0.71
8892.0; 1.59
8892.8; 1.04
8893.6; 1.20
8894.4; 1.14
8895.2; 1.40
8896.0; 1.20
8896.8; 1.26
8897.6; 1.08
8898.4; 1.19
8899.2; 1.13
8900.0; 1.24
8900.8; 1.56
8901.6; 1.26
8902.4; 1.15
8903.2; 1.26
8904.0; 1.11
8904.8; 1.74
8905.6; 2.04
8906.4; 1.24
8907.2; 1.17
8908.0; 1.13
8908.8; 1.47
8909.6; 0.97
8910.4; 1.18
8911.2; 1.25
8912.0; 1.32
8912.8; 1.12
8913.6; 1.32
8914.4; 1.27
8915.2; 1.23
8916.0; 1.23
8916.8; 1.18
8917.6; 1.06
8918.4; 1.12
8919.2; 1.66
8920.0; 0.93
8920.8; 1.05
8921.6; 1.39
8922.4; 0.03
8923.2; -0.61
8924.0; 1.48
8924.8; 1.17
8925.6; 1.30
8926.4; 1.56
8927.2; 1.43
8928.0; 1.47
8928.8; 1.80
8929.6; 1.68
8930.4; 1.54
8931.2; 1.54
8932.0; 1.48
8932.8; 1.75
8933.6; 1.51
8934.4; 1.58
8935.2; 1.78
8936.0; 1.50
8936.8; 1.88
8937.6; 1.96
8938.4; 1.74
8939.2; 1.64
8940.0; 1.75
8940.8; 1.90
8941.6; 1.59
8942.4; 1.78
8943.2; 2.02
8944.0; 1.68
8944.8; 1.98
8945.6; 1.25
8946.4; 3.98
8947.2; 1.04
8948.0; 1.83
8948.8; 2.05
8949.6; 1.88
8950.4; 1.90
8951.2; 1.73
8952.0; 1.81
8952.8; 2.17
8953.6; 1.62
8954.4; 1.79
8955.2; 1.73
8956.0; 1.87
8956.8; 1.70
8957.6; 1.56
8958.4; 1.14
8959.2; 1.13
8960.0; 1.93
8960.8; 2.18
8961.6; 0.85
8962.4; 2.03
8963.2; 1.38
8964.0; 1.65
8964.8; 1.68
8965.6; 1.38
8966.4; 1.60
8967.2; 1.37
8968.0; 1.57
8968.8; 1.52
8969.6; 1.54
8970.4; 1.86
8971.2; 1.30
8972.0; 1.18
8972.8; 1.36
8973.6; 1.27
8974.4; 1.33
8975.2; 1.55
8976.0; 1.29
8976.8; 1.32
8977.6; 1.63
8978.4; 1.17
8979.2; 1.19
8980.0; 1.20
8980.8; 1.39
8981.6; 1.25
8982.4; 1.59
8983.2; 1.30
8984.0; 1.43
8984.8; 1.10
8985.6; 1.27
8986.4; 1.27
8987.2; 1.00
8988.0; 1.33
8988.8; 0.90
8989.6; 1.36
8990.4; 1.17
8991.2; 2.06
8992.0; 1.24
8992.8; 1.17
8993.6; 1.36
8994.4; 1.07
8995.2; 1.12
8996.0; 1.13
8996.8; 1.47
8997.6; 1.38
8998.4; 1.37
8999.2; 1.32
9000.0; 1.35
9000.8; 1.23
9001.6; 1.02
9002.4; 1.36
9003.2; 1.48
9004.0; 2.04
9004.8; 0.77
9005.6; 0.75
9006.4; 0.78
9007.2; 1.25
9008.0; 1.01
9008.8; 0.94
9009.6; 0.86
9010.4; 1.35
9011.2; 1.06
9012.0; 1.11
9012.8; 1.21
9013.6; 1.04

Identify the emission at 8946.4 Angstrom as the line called H-beta 4861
